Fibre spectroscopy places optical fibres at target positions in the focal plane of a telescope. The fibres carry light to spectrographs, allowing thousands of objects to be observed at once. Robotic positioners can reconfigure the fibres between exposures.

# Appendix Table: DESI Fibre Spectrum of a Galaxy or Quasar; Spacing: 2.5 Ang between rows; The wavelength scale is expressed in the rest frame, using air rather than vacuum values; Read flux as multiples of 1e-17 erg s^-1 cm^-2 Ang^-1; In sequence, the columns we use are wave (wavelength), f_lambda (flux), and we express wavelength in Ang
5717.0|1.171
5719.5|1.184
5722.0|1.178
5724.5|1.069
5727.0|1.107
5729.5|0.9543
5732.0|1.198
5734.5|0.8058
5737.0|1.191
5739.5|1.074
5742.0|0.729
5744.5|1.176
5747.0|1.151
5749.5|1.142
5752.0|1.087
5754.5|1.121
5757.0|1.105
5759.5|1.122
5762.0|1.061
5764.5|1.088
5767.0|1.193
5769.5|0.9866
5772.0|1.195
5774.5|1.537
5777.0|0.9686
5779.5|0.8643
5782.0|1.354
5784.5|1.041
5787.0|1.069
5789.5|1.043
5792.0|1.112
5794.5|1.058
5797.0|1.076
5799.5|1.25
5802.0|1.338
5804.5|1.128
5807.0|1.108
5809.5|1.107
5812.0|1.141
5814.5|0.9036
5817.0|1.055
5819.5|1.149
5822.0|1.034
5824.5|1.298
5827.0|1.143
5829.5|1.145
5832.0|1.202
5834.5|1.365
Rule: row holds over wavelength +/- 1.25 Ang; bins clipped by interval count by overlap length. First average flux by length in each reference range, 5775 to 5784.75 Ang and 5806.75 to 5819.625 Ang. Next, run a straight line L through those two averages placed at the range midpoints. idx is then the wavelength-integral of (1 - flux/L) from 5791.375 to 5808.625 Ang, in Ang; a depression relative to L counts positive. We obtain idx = -1.2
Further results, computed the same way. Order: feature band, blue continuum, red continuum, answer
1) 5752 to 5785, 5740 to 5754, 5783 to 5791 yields -2.0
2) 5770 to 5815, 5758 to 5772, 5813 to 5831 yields -1.1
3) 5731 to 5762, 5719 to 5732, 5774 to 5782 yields 1.0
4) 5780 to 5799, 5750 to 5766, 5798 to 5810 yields 0.9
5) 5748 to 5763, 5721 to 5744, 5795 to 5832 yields -0.6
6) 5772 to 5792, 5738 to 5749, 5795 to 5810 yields -0.1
